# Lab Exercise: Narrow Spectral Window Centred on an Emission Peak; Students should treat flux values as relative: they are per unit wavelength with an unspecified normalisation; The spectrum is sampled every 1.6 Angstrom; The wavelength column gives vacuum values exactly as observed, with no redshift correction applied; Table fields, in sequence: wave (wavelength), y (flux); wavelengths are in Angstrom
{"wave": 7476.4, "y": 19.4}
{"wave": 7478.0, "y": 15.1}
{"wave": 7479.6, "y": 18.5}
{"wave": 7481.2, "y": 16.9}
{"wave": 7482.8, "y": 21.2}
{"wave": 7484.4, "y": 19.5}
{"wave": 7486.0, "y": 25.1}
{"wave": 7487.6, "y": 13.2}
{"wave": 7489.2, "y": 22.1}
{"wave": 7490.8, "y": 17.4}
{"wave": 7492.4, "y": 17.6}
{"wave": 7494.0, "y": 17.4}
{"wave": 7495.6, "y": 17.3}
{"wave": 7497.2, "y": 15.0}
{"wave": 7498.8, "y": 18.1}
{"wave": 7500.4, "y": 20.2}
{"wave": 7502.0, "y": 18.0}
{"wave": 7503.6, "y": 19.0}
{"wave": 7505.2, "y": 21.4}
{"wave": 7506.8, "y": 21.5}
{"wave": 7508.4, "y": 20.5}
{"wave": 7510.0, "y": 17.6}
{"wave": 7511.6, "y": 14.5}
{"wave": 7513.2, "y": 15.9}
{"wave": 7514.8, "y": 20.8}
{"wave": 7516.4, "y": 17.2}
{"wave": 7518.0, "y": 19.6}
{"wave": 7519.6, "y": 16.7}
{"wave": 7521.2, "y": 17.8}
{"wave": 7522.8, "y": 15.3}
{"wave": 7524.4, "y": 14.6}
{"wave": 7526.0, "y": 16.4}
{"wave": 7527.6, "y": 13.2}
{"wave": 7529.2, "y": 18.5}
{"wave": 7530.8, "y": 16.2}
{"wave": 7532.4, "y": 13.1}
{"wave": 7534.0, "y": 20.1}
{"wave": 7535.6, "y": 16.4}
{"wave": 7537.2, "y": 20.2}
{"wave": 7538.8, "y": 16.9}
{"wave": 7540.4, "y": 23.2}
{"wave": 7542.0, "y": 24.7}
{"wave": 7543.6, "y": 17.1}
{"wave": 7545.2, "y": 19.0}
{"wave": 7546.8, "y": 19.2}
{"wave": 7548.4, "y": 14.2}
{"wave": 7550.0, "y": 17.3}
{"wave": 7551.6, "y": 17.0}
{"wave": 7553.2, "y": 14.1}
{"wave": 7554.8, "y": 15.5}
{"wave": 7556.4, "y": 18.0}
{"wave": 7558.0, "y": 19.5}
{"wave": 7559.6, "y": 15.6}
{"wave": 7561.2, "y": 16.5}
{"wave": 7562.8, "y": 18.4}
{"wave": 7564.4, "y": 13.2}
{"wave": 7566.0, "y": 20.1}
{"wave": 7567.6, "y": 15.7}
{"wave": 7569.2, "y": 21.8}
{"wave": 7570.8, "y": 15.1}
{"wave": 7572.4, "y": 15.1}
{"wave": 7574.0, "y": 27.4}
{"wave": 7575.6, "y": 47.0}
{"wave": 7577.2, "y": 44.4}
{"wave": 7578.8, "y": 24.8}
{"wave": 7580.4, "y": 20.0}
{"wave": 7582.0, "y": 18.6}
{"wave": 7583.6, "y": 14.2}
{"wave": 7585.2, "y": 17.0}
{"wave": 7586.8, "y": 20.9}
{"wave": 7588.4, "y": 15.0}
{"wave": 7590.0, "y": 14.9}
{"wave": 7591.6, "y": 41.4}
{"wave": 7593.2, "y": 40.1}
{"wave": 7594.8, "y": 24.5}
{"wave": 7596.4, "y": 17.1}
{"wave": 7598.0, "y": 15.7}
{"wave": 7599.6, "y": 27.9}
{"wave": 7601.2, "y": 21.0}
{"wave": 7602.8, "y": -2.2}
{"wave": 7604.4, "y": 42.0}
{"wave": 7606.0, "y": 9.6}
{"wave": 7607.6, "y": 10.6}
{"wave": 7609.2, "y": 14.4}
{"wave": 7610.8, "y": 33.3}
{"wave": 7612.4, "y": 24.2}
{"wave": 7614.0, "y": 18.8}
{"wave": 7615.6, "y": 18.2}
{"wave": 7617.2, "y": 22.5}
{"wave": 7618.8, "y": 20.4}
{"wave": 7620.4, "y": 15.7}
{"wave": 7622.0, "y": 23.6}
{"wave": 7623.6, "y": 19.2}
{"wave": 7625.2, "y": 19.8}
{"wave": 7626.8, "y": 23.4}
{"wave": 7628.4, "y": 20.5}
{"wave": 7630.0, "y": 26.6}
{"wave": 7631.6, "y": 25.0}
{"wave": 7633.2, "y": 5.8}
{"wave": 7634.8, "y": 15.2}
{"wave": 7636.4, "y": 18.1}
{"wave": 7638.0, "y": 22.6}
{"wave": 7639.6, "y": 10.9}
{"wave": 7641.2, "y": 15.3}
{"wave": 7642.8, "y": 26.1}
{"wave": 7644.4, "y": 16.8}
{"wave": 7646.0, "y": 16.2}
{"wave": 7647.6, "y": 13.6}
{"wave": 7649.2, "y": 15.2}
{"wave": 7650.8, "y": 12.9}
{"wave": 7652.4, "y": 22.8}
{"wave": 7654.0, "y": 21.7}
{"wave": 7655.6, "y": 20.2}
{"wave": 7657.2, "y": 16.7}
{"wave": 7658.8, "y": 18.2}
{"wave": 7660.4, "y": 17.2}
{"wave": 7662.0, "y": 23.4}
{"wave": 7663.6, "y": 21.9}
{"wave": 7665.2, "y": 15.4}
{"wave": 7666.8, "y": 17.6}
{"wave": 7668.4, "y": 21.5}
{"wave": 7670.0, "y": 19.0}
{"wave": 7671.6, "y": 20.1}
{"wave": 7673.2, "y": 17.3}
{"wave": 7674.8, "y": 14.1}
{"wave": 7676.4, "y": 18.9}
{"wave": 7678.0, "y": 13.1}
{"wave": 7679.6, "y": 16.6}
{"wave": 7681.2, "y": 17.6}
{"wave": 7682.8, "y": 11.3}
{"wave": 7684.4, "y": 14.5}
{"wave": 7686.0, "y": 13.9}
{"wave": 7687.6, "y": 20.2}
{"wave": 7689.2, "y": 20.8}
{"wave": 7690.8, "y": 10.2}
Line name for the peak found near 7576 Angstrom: [S II] 6716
